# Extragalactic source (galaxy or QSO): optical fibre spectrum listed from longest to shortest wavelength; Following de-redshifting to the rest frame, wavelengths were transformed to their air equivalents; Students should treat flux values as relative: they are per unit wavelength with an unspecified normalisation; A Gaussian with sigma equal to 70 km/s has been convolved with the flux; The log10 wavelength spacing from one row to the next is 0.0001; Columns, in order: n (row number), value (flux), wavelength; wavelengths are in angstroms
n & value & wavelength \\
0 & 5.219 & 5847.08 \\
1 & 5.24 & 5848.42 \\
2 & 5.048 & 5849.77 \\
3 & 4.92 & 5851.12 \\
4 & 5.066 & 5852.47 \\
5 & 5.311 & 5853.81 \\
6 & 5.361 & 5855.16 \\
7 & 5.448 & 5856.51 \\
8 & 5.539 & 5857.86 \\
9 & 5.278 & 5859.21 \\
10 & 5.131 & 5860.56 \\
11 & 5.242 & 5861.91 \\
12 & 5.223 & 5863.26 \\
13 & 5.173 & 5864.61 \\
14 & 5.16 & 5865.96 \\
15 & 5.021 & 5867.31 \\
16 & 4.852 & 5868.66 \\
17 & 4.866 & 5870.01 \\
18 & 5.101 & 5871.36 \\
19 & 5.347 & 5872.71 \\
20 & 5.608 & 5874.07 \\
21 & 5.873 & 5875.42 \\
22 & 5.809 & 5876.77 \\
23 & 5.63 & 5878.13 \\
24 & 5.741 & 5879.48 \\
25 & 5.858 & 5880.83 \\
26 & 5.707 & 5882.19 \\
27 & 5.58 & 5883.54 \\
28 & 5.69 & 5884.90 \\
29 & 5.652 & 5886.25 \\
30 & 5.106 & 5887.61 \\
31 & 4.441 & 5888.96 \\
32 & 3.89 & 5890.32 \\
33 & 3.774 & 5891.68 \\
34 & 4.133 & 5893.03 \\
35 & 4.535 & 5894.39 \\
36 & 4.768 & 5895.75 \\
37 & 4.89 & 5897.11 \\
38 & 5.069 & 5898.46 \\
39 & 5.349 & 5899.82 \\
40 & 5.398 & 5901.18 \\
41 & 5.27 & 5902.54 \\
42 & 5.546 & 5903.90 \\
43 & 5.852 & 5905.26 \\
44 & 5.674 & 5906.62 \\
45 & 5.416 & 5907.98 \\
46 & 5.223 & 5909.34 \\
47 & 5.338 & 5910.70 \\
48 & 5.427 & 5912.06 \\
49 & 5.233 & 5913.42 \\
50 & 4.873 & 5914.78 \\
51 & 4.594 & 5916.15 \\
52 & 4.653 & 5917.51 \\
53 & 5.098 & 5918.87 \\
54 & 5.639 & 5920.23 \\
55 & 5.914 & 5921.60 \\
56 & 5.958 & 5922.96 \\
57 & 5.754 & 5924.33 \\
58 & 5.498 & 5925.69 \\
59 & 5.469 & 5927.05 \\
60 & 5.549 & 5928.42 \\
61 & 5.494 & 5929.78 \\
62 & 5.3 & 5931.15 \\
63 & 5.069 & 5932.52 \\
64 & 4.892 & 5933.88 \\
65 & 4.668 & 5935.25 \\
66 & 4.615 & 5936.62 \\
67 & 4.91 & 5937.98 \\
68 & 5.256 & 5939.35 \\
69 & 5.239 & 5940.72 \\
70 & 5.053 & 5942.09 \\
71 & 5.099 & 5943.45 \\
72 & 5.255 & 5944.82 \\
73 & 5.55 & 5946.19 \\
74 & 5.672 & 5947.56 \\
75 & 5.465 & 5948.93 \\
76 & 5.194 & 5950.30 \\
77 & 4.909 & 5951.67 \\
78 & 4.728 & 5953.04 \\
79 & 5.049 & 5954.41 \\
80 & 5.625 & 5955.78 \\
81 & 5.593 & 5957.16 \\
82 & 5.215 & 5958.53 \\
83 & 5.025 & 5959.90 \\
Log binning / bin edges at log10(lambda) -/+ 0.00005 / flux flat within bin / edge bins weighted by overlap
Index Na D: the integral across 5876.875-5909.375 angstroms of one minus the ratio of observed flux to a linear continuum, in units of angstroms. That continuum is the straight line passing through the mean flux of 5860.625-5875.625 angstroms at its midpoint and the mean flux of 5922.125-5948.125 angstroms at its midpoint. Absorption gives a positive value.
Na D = 0.3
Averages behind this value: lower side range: 5.2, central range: 5.18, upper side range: 5.28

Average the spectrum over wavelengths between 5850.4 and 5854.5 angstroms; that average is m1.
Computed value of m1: 5.1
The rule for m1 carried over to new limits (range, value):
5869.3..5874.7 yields 5.22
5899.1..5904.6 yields 5.39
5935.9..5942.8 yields 5.02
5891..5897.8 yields 4.43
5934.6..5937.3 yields 4.64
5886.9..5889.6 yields 4.79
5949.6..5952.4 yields 5.05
